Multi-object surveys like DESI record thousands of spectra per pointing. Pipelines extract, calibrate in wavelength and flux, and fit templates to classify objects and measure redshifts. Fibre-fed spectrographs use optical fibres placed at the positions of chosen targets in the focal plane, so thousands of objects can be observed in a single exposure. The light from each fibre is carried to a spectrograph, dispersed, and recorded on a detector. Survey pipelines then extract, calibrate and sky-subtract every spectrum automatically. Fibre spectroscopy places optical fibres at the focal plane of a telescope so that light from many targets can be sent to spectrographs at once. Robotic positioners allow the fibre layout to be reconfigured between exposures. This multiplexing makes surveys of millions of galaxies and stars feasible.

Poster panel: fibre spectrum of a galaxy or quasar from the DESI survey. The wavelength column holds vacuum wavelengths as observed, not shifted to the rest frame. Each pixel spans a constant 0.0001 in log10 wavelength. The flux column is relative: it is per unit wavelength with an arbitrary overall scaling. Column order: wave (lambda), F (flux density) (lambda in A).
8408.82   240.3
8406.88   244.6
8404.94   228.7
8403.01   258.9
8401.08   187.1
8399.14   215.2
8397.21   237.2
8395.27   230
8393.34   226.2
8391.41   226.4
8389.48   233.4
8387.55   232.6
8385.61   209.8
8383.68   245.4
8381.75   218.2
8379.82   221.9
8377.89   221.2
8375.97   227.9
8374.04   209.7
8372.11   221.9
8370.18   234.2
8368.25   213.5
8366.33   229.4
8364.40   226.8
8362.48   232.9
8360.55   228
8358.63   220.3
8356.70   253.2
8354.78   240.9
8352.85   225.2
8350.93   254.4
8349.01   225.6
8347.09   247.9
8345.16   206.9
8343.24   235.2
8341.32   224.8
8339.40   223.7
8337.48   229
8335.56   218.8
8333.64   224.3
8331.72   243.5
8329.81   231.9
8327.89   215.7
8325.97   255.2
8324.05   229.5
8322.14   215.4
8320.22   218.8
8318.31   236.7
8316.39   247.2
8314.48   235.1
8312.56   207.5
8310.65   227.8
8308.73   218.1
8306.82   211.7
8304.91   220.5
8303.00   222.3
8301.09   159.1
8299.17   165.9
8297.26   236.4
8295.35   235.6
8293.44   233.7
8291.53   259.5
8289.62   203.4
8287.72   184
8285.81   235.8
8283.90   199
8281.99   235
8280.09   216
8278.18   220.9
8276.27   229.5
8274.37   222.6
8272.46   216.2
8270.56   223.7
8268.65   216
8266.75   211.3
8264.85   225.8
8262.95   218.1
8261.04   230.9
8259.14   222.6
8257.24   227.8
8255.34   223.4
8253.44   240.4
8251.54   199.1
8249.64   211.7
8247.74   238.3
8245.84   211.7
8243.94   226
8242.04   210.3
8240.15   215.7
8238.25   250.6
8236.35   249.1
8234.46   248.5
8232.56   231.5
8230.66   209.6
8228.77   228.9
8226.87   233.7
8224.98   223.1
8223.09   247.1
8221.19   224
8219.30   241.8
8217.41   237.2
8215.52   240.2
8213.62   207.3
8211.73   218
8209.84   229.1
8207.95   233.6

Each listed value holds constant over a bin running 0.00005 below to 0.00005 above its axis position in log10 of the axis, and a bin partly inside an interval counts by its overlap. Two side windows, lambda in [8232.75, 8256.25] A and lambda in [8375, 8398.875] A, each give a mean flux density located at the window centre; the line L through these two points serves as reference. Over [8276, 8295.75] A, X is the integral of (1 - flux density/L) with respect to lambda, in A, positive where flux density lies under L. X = 0.42 A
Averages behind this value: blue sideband 227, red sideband 227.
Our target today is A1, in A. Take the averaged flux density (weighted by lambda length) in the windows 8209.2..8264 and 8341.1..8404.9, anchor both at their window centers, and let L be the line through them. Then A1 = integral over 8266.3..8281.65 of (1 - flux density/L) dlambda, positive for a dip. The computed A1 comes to 0.5 A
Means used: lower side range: 227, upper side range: 228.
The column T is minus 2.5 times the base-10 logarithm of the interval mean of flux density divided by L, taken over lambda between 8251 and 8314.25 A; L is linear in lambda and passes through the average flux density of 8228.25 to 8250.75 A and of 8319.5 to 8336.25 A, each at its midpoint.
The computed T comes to 0.05 mag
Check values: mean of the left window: 227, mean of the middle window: 218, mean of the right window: 228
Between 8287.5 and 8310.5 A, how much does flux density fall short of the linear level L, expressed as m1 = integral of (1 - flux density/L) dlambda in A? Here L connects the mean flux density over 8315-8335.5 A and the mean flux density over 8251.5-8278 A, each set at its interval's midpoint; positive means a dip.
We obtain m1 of 1.4 A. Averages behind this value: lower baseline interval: 223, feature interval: 214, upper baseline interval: 231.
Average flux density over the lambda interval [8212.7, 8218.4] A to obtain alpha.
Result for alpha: 228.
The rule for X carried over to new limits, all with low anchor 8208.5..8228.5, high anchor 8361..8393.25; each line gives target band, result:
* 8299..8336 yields 0.9 A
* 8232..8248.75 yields -0.1 A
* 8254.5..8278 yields 0.7 A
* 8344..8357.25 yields -0.6 A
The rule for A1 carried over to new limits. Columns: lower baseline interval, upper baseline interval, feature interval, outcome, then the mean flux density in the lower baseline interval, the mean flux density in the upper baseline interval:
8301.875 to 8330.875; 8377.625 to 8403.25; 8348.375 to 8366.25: -0.7 A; 226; 225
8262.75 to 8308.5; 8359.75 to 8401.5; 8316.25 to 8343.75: -1.1 A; 217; 224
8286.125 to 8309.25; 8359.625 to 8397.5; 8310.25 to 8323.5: -0.7 A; 213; 226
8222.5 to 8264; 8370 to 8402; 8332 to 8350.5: -0.3 A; 227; 223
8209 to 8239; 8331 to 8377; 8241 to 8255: 0.7 A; 232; 229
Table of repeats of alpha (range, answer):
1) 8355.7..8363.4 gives 234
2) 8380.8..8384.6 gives 232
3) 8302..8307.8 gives 218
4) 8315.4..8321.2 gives 234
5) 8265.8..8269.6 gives 214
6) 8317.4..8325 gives 225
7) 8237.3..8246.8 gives 223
